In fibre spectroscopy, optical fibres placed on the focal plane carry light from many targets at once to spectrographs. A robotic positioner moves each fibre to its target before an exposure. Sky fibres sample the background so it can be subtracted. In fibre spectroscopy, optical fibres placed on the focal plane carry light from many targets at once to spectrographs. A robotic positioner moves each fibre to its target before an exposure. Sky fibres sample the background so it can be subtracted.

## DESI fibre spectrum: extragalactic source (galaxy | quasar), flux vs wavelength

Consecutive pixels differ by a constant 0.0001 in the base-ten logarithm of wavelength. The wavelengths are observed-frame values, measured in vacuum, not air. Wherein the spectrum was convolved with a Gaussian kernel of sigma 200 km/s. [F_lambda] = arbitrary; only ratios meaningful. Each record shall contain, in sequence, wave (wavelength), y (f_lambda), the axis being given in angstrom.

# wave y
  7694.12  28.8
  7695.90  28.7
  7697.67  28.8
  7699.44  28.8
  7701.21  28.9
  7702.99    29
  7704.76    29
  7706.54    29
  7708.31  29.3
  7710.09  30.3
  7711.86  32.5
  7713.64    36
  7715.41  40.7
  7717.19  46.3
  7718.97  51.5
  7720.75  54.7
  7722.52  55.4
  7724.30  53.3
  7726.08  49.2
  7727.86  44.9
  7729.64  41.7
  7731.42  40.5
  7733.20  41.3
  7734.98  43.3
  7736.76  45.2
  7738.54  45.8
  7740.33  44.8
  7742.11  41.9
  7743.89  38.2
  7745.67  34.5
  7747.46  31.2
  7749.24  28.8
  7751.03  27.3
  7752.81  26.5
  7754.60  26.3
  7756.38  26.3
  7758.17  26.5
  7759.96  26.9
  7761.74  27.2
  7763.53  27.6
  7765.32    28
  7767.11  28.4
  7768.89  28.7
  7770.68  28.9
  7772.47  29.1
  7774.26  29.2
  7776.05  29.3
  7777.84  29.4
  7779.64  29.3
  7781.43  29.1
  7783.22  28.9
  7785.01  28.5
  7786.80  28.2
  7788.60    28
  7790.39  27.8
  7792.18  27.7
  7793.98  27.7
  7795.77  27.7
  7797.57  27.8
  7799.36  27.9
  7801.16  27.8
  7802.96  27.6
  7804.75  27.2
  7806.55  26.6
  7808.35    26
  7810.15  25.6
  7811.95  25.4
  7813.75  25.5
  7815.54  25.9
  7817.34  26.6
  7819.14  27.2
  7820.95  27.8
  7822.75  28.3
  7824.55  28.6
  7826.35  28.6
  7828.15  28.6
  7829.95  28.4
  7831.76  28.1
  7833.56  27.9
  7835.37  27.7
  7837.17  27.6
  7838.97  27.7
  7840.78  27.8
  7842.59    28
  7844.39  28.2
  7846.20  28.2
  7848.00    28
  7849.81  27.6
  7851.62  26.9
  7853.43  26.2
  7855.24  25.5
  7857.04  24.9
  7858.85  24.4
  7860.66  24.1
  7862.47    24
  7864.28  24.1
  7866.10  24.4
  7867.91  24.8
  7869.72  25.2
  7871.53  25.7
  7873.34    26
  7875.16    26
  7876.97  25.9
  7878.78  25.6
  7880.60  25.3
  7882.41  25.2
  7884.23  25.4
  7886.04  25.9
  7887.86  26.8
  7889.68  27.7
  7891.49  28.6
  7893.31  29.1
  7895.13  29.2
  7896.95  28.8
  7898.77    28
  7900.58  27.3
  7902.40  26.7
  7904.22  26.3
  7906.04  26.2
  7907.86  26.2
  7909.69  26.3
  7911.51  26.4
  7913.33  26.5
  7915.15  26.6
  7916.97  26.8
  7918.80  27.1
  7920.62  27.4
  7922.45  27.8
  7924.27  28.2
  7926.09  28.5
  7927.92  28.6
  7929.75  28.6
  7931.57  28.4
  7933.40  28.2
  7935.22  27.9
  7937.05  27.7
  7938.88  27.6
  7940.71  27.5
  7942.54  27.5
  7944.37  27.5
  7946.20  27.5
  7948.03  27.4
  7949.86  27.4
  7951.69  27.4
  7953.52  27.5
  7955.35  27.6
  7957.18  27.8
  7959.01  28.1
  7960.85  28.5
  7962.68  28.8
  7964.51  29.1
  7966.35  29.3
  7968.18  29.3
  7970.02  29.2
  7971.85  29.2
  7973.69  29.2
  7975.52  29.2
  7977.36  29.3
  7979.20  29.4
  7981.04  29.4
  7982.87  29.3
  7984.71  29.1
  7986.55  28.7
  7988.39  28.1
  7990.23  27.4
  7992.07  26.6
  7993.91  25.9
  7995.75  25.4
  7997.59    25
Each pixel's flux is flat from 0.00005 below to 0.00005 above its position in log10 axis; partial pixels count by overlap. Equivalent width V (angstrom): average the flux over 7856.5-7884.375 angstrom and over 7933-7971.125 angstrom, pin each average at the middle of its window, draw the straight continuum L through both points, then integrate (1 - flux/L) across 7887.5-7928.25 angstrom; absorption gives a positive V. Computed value -1.6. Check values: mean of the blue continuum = 25.1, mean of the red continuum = 28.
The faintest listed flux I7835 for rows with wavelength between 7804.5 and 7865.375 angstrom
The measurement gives 24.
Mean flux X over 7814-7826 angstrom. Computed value 27.4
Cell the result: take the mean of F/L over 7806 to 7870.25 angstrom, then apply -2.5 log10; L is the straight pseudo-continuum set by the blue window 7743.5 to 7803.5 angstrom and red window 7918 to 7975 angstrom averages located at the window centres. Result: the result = 0.07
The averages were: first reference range 28.5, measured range 26.7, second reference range 28.1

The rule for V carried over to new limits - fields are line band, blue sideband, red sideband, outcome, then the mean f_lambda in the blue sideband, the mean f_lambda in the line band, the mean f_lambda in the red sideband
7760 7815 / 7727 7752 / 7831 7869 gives 9.5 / 39.2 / 27.8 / 26.5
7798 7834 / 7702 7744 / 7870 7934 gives 7.1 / 41.4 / 27.3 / 27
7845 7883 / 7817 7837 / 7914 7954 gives 3.1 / 28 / 25.6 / 27.7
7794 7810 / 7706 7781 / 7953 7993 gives 3.2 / 35.8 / 27.3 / 28.7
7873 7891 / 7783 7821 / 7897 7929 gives 0.8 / 27.2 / 26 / 27.2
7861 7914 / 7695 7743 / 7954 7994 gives 9.9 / 39.7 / 26.3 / 28.6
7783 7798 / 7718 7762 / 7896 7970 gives 3.4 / 39.1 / 28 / 27.7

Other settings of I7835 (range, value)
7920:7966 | 27.4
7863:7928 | 24.1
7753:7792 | 26.3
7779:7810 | 26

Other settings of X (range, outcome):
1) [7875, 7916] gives 26.8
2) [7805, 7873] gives 26.6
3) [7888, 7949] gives 27.6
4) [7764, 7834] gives 27.9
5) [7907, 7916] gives 26.4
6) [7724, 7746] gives 43.4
